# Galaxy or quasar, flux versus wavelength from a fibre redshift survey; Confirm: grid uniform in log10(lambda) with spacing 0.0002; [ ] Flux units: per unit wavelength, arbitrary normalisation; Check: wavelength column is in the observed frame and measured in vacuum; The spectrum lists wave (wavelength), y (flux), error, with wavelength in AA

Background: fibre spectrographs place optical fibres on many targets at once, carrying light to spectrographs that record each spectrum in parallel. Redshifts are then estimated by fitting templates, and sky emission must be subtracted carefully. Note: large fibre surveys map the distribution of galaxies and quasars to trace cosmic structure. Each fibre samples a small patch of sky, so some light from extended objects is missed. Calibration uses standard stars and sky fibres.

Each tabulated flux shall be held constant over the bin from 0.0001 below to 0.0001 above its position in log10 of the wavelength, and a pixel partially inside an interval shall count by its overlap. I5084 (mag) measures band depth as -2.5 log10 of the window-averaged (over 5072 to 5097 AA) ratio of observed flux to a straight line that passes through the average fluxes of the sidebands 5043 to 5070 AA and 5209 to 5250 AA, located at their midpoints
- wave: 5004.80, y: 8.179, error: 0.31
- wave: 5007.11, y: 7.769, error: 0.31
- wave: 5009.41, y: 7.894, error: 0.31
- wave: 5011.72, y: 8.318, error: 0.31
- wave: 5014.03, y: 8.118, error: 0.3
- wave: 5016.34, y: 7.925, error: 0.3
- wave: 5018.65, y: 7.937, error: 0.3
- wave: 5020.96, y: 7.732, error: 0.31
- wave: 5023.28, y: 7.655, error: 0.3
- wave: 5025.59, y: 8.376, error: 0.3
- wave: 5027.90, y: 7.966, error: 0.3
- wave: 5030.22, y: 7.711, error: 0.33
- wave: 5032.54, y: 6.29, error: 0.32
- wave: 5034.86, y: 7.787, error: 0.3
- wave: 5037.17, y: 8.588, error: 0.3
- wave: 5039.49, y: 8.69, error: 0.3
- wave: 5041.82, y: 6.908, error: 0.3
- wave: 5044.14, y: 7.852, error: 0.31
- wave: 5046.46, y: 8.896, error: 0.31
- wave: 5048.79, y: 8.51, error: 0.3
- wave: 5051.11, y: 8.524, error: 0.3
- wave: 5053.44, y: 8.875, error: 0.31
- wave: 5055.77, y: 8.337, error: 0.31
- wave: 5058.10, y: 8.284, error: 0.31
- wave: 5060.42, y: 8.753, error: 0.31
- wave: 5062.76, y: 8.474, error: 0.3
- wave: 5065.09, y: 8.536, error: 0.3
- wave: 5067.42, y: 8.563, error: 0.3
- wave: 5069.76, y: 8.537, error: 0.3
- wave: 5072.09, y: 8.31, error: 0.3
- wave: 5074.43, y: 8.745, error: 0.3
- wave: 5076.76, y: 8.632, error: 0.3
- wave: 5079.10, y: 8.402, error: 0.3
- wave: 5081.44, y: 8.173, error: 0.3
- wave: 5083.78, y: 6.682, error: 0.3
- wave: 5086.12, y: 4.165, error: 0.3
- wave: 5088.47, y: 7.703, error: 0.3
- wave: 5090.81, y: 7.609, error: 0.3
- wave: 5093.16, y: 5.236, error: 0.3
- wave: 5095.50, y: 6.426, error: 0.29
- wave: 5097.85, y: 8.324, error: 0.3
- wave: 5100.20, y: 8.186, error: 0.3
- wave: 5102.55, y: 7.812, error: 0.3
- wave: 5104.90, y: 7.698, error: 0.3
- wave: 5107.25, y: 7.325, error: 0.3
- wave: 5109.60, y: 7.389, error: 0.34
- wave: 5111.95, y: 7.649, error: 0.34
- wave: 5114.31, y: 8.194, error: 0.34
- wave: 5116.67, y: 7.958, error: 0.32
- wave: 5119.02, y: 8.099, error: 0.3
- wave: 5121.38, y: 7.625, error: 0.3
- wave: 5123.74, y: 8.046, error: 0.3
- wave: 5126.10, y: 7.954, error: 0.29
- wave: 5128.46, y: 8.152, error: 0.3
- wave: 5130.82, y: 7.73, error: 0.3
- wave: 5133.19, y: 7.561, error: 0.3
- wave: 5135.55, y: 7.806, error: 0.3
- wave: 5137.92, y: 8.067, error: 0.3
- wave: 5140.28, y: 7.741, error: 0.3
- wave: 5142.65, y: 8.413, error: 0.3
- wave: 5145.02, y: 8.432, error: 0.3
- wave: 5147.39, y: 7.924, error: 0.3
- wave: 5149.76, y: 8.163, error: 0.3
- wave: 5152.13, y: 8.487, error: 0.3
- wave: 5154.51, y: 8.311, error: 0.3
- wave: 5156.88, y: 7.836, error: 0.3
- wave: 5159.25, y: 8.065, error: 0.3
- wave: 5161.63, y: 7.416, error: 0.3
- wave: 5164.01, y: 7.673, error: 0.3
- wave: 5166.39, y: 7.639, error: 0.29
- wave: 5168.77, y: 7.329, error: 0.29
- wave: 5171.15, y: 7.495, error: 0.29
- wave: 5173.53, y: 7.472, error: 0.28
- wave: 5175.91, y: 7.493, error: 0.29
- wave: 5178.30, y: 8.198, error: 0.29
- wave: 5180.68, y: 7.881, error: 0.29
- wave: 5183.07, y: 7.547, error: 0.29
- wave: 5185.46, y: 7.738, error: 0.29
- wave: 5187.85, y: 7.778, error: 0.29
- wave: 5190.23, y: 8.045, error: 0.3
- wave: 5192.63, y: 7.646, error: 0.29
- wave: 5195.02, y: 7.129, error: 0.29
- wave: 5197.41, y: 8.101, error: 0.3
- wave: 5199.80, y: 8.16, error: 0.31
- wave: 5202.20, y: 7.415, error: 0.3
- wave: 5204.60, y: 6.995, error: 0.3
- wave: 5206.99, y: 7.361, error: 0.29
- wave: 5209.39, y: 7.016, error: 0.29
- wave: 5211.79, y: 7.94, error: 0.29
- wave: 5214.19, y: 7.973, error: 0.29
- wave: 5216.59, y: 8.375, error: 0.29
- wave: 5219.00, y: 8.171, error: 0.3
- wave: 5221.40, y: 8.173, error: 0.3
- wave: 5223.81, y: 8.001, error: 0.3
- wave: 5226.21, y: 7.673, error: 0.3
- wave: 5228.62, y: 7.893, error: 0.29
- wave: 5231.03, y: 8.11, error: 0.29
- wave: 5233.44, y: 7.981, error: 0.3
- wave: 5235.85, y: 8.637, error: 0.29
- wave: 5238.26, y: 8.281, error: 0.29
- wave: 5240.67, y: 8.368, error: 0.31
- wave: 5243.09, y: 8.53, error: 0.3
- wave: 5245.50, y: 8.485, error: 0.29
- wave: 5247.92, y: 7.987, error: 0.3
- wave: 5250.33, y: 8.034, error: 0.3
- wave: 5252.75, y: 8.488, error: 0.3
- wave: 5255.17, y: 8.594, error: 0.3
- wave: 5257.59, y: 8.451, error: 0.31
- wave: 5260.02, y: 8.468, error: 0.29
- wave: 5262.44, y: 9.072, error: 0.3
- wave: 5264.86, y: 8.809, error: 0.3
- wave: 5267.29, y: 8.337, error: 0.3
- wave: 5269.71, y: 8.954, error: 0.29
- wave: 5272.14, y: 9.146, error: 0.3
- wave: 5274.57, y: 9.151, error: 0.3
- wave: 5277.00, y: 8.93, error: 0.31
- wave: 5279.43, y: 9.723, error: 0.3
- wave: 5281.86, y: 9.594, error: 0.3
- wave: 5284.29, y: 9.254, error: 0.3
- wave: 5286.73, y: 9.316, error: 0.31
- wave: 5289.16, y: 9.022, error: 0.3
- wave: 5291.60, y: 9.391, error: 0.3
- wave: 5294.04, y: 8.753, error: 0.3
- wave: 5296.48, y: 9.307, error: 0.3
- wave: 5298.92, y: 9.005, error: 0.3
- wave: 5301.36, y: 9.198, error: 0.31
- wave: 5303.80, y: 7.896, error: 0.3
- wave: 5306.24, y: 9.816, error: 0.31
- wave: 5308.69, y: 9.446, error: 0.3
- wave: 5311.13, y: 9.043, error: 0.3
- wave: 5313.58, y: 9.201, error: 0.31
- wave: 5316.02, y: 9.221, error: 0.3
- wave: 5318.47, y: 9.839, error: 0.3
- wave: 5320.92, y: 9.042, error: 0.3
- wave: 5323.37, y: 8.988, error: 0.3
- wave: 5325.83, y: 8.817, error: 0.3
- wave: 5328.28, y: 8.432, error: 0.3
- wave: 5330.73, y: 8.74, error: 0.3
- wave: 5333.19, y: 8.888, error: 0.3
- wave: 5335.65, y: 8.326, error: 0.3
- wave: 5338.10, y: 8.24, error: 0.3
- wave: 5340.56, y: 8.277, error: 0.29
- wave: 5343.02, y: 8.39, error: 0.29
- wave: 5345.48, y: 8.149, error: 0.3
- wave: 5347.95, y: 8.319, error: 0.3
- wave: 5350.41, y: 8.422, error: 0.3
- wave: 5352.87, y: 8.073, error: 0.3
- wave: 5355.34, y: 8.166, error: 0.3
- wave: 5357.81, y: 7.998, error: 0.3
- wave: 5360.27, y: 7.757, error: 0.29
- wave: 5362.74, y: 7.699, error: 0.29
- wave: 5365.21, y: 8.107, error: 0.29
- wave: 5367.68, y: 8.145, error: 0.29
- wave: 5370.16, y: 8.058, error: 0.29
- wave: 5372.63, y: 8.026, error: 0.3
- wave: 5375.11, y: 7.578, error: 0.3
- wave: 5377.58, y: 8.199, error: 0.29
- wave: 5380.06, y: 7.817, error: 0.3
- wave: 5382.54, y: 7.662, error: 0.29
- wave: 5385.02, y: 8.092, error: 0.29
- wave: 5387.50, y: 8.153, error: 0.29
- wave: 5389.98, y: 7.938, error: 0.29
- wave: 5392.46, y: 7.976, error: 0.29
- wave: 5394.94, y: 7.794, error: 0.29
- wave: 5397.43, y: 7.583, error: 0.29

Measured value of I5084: 0.166 mag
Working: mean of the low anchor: 8.51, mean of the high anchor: 8.11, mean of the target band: 7.25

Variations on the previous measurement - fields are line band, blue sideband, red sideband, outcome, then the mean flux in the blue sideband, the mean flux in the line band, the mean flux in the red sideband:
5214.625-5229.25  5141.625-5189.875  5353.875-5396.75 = -0.022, 7.87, 8.05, 7.95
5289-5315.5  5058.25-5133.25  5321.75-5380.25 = -0.119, 7.78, 9.1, 8.25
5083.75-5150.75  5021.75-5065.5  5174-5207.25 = 0.043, 8.15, 7.6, 7.68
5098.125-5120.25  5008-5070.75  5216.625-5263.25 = 0.049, 8.15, 7.83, 8.28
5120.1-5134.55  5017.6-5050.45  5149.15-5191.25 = 0.000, 7.93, 7.85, 7.8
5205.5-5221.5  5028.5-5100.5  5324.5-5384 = 0.029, 7.89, 7.82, 8.18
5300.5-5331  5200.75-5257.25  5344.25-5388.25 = -0.132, 8.03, 9.06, 8.02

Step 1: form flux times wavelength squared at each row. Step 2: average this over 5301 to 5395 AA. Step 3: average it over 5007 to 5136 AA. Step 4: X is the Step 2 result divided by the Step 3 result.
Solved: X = 1.2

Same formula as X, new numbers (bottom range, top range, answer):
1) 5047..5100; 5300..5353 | 1.22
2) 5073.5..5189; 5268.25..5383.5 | 1.21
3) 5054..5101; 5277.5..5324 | 1.29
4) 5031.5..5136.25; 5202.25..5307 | 1.16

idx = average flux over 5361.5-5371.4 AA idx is 8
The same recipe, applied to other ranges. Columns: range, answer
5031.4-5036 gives 7.04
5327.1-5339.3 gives 8.53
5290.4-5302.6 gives 9.13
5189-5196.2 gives 7.61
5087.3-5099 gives 7.06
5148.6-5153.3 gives 8.33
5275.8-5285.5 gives 9.38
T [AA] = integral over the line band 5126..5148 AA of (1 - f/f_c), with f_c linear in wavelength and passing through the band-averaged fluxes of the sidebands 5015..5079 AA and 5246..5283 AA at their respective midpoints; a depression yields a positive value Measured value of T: 1.2 AA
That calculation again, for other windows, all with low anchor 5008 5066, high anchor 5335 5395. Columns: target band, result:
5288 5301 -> -1.7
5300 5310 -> -1.3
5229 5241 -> -0.2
